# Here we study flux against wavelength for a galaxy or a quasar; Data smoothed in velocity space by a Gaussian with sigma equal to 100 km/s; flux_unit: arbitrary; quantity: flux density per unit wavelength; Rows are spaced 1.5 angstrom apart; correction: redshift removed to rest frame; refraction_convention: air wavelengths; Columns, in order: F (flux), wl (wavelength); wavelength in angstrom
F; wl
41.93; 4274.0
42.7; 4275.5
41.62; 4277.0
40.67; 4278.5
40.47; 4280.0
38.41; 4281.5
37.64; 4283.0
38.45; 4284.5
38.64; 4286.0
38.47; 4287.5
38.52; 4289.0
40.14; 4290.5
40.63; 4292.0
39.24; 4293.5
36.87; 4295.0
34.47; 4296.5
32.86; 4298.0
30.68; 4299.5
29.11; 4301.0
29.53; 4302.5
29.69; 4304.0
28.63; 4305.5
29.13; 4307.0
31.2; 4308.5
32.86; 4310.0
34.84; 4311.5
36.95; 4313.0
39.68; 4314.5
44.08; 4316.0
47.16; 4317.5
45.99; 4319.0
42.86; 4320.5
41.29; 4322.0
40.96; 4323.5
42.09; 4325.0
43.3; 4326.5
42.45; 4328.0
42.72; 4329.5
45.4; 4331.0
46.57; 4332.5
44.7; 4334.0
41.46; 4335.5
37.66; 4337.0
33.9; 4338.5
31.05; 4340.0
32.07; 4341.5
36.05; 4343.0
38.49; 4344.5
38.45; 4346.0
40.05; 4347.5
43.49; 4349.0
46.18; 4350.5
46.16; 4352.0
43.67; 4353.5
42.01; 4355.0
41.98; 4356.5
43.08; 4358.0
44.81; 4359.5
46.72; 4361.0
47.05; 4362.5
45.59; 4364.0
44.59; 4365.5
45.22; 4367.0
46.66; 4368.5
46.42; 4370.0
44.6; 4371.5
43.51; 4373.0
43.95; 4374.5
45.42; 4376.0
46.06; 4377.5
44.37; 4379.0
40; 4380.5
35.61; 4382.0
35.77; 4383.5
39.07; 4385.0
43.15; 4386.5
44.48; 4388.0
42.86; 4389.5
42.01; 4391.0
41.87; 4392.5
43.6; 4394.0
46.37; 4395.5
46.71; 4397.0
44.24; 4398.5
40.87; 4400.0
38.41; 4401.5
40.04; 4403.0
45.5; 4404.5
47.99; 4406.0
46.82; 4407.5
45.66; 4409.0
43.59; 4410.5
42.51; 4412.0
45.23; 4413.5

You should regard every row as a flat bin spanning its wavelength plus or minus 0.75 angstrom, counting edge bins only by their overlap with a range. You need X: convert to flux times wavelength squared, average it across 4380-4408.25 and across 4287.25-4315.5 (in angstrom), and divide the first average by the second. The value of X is 1.29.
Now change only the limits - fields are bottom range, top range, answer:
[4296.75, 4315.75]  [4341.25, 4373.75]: 1.36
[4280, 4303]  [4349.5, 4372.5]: 1.27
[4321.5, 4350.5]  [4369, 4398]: 1.09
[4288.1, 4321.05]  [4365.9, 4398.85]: 1.24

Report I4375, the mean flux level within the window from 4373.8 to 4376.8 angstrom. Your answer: 44.7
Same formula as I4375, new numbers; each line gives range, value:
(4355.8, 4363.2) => 44.7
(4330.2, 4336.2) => 44.5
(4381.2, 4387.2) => 38.4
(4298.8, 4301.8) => 29.9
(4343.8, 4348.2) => 39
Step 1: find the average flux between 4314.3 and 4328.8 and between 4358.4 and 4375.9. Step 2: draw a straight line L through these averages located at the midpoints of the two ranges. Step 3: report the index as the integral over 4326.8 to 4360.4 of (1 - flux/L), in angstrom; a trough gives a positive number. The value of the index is 2.37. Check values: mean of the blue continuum 43.1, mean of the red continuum 45.3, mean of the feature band 41.1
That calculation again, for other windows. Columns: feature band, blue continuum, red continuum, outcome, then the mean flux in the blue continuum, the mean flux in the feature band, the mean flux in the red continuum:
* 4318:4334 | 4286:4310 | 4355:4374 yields -2.0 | 34.1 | 43.5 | 44.9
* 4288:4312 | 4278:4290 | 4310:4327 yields 3.8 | 38.9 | 33.7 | 41.3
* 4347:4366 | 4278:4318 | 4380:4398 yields -2.1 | 36.2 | 44.3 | 41.9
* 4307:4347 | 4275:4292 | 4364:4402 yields 1.5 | 39.6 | 39.6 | 43.1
